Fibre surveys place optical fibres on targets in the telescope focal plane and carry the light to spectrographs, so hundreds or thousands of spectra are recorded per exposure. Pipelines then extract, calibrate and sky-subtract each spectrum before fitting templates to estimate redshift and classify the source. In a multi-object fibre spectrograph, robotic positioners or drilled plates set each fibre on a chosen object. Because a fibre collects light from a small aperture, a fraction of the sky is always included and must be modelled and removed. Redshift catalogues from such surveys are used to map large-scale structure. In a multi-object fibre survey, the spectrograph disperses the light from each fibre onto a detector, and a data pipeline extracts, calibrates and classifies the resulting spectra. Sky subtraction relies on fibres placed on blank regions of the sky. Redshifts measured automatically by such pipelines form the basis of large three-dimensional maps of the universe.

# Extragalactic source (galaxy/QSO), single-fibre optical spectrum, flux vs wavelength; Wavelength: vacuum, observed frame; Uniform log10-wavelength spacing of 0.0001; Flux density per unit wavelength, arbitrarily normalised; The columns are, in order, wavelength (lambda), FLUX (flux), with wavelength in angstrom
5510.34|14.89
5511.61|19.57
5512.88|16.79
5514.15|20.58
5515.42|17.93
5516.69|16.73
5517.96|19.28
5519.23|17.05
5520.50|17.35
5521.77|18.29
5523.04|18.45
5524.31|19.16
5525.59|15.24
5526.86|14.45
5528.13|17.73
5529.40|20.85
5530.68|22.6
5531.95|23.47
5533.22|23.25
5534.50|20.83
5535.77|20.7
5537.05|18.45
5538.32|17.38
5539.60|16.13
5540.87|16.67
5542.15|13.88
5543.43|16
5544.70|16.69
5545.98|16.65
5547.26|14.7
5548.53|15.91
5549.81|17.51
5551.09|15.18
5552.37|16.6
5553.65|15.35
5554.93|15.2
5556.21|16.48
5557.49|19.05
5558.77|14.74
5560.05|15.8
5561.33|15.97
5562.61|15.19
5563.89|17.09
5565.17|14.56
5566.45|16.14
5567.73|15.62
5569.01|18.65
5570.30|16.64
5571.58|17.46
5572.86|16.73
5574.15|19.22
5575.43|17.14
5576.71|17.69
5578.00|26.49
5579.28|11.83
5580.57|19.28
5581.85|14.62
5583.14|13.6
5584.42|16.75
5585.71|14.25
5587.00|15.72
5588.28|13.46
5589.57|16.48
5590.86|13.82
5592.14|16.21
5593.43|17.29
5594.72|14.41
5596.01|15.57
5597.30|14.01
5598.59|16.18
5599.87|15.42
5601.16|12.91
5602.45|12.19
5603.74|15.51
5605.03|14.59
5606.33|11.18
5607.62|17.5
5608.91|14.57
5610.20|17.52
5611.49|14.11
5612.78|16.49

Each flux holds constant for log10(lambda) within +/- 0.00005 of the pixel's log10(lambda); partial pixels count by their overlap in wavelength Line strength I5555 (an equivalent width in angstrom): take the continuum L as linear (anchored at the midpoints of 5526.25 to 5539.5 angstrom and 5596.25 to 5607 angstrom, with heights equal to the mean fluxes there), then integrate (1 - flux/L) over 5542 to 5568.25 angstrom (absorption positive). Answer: 2.9 angstrom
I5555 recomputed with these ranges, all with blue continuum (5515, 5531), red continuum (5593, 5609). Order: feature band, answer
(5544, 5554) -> 0.5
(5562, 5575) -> -0.6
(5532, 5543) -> -0.8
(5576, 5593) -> -0.9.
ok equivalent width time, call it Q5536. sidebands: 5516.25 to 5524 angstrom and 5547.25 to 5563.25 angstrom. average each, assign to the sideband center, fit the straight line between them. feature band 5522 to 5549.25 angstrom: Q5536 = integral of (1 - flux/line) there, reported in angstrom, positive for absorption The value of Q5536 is -1.5 angstrom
